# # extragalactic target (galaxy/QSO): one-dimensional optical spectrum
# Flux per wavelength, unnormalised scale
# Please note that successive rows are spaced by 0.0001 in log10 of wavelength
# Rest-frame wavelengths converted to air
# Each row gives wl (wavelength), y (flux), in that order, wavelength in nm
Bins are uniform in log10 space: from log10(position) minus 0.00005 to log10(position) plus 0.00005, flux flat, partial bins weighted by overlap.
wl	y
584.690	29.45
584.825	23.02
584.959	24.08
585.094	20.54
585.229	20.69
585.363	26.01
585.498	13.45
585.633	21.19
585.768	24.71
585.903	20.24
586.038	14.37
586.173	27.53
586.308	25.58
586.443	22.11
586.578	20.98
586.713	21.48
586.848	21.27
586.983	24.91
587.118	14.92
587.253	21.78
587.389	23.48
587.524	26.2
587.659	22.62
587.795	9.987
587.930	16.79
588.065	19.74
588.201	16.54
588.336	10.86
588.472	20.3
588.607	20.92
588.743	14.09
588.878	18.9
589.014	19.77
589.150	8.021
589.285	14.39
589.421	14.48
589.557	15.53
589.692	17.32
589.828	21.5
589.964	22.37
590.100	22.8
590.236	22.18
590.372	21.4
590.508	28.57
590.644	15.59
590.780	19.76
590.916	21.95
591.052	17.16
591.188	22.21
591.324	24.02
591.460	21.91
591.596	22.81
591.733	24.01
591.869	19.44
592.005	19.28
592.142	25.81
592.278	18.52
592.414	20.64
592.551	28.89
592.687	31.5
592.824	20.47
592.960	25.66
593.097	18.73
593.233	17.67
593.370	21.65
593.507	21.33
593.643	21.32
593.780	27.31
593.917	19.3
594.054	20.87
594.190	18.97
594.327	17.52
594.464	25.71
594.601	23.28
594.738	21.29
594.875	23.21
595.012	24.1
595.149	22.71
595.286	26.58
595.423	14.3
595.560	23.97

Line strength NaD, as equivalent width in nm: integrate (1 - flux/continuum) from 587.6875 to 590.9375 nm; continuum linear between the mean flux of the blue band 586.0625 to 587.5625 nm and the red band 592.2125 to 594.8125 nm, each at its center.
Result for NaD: 0.62 nm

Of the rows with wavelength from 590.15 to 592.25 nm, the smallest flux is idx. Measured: 15.59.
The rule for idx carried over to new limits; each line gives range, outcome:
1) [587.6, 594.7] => 8.021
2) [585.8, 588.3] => 9.987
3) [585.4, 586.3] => 13.45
